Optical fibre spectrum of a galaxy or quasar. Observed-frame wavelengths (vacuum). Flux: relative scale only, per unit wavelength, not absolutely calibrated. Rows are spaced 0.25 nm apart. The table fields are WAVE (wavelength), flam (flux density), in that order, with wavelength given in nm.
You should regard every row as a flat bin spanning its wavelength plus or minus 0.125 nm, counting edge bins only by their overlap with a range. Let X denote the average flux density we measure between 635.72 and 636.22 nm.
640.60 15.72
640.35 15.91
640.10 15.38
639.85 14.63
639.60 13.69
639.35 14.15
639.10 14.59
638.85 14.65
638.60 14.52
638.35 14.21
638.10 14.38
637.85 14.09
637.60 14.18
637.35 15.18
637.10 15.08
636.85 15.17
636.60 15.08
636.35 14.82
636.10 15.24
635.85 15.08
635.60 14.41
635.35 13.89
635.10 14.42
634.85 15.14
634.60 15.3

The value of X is 15.2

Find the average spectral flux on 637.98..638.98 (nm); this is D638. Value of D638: 14.4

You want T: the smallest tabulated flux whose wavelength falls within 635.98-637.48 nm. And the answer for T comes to 14.82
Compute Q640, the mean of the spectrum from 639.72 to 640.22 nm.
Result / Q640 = 15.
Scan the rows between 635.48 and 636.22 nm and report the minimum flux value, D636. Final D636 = 14.41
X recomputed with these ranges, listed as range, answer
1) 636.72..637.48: 15.1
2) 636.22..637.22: 15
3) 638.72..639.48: 14.5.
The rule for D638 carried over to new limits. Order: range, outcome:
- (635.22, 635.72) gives 14.2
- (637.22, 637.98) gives 14.5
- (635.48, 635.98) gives 14.8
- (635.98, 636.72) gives 15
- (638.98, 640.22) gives 14.5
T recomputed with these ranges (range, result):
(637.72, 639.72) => 13.69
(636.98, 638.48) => 14.09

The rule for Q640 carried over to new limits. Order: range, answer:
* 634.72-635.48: 14.5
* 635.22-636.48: 14.7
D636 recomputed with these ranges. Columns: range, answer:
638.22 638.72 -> 14.21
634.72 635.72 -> 13.89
